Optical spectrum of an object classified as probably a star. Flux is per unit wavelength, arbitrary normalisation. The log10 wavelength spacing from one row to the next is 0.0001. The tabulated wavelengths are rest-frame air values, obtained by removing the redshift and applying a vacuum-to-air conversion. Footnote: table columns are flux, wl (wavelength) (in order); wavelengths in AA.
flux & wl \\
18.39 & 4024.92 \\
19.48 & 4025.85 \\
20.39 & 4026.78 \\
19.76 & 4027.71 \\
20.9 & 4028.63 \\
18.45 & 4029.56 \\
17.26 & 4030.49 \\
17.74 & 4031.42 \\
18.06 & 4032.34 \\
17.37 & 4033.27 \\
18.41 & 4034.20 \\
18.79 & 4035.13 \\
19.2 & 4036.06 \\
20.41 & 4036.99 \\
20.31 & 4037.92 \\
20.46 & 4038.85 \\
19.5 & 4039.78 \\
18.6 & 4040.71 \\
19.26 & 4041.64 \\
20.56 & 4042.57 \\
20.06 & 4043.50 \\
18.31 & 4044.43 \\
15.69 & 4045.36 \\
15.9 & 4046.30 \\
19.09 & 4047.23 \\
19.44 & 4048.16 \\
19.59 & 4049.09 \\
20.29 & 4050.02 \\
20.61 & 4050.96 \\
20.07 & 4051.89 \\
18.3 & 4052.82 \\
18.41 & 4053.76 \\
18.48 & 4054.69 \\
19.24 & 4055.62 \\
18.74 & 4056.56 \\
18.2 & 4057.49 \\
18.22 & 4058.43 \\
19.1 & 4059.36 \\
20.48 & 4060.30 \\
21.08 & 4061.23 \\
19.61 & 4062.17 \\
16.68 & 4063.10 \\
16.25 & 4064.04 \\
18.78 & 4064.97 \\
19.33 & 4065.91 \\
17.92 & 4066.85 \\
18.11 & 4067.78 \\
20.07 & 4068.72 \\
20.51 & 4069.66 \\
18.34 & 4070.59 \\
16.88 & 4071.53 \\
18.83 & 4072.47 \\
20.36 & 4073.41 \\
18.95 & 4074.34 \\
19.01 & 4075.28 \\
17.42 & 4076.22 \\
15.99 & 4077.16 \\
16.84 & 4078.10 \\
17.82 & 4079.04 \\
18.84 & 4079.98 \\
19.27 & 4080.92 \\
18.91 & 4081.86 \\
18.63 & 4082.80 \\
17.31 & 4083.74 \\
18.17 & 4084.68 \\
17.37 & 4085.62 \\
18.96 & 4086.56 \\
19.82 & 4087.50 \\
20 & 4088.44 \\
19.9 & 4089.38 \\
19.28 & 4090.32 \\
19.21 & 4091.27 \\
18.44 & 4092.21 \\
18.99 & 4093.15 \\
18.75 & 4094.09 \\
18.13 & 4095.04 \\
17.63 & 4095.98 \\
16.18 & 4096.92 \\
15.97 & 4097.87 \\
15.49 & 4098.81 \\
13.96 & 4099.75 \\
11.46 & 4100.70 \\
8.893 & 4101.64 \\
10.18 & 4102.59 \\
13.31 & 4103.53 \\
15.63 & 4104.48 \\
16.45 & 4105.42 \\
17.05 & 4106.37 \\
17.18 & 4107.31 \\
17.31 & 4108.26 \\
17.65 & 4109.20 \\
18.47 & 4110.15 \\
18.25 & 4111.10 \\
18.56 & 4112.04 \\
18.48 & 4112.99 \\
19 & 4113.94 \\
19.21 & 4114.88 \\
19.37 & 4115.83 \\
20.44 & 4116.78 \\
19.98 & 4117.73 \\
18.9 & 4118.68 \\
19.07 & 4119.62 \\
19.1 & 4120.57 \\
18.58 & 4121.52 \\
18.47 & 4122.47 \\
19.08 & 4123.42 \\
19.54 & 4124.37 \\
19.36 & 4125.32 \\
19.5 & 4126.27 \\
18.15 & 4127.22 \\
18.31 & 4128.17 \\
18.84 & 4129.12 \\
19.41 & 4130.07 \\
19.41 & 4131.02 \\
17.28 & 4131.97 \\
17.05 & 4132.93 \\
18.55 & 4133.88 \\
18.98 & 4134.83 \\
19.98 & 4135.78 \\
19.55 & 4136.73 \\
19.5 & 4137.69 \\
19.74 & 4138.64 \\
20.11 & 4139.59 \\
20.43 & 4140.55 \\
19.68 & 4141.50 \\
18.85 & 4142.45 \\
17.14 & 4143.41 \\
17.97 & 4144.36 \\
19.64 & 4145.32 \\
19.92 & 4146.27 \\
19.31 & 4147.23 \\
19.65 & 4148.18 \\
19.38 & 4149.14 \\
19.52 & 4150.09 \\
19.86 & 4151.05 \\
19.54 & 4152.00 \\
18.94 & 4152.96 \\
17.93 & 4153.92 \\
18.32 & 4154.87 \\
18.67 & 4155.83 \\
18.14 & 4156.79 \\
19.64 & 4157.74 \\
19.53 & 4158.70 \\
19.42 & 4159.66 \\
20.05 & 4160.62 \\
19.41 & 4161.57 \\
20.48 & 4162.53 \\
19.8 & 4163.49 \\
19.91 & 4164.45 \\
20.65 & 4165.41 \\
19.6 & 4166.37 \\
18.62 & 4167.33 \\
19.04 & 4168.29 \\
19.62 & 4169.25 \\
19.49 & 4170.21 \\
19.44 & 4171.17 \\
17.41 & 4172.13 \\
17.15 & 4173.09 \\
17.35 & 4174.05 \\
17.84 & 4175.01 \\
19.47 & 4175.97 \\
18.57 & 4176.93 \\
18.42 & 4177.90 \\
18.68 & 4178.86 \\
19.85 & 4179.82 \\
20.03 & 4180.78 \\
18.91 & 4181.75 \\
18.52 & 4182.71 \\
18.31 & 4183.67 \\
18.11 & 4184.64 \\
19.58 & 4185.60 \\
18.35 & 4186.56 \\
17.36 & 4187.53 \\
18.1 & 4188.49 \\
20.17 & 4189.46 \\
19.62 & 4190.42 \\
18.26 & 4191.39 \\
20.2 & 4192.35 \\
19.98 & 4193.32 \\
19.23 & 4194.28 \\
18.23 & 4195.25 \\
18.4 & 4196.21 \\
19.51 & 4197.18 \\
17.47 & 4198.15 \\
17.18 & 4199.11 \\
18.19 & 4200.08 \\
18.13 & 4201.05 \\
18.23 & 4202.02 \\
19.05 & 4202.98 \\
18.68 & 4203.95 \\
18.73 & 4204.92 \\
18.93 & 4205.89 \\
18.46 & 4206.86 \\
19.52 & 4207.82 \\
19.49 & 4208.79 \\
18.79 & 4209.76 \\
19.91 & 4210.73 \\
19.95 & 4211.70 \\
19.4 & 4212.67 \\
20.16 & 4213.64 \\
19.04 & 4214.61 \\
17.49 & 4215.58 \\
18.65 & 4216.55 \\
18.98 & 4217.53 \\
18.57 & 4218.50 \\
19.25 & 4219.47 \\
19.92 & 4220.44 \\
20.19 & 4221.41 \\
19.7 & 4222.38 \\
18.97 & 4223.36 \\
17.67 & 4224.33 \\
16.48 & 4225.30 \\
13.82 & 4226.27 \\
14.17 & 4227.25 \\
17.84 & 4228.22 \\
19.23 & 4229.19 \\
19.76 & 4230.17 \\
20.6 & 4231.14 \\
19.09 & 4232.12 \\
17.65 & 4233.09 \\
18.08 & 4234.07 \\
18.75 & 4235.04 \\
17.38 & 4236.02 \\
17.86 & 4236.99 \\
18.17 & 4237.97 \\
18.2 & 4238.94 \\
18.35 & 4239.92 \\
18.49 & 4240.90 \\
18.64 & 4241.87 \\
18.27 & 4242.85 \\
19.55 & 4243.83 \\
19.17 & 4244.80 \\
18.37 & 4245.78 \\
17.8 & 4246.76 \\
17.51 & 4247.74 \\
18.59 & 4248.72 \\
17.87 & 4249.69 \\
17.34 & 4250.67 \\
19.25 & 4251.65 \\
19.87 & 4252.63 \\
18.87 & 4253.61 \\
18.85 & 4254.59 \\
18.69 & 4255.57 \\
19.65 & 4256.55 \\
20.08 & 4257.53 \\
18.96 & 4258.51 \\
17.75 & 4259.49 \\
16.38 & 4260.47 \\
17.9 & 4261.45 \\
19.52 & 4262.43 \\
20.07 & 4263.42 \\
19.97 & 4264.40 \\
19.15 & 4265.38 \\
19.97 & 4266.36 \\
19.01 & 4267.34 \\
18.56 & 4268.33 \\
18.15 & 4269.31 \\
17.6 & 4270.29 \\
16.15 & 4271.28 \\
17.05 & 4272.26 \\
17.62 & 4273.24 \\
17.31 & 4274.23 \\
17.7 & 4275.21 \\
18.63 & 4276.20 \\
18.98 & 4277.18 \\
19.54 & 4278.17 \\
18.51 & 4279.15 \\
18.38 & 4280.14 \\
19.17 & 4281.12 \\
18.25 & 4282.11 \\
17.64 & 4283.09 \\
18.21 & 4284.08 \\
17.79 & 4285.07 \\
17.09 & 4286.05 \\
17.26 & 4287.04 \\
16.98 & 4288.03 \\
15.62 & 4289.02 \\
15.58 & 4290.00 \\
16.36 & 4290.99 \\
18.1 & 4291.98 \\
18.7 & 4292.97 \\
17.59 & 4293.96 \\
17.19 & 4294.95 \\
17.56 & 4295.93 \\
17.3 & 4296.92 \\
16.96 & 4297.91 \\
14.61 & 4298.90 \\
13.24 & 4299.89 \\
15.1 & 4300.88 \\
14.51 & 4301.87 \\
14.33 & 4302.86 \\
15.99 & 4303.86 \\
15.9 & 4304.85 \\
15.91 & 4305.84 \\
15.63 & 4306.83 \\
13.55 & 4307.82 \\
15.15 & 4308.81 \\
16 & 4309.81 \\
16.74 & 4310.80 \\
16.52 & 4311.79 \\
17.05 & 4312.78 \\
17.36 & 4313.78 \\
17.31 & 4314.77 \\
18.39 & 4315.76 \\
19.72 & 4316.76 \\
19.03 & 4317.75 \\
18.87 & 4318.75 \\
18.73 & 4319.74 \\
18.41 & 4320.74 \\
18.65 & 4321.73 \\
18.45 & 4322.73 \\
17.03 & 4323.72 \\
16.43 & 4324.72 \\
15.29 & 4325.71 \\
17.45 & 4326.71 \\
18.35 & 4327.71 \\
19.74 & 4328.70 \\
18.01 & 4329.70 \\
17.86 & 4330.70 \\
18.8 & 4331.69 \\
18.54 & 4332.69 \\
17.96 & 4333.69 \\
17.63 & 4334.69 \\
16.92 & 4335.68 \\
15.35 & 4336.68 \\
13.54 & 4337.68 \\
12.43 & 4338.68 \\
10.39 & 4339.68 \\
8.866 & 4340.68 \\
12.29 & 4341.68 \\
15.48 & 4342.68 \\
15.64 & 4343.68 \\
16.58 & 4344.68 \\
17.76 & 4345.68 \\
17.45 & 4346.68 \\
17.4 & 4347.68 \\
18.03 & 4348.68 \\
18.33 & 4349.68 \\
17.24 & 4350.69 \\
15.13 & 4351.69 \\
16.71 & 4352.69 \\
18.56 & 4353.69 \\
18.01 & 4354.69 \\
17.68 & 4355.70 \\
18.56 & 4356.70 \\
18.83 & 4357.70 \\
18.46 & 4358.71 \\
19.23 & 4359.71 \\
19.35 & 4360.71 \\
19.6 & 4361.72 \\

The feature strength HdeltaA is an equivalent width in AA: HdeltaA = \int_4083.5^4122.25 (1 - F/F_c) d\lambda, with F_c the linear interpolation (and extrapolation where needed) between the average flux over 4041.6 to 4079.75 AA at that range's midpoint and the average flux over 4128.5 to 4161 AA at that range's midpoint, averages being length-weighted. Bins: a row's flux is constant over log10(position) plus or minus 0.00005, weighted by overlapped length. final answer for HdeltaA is 2.9 AA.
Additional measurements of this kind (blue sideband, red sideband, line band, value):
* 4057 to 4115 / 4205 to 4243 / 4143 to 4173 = -1.7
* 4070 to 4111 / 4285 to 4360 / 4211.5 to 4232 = -1.9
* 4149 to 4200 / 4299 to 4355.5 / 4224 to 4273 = -1.5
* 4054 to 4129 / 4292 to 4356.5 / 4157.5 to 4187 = -2.5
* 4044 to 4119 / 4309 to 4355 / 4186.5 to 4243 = -3.9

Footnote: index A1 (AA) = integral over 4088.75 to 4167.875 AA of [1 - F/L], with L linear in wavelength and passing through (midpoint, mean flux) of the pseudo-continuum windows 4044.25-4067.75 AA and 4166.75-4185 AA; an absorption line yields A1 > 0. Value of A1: 1.3 AA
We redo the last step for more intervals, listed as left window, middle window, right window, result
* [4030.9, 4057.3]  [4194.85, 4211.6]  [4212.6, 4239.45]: -0.20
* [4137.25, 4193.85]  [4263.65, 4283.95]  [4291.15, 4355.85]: -1.14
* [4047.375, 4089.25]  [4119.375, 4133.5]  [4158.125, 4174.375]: 0.23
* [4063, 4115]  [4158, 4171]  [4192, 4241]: -1.06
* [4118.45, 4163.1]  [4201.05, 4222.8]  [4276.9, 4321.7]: -1.12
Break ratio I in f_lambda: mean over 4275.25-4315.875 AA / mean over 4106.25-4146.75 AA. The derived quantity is 0.89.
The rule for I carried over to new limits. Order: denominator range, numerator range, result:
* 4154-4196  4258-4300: 0.94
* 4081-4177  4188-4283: 1.01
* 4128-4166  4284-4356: 0.87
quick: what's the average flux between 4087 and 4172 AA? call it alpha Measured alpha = 18.5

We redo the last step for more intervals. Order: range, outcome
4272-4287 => 18.1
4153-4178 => 19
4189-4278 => 18.6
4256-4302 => 17.8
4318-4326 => 17.8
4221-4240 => 18.1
